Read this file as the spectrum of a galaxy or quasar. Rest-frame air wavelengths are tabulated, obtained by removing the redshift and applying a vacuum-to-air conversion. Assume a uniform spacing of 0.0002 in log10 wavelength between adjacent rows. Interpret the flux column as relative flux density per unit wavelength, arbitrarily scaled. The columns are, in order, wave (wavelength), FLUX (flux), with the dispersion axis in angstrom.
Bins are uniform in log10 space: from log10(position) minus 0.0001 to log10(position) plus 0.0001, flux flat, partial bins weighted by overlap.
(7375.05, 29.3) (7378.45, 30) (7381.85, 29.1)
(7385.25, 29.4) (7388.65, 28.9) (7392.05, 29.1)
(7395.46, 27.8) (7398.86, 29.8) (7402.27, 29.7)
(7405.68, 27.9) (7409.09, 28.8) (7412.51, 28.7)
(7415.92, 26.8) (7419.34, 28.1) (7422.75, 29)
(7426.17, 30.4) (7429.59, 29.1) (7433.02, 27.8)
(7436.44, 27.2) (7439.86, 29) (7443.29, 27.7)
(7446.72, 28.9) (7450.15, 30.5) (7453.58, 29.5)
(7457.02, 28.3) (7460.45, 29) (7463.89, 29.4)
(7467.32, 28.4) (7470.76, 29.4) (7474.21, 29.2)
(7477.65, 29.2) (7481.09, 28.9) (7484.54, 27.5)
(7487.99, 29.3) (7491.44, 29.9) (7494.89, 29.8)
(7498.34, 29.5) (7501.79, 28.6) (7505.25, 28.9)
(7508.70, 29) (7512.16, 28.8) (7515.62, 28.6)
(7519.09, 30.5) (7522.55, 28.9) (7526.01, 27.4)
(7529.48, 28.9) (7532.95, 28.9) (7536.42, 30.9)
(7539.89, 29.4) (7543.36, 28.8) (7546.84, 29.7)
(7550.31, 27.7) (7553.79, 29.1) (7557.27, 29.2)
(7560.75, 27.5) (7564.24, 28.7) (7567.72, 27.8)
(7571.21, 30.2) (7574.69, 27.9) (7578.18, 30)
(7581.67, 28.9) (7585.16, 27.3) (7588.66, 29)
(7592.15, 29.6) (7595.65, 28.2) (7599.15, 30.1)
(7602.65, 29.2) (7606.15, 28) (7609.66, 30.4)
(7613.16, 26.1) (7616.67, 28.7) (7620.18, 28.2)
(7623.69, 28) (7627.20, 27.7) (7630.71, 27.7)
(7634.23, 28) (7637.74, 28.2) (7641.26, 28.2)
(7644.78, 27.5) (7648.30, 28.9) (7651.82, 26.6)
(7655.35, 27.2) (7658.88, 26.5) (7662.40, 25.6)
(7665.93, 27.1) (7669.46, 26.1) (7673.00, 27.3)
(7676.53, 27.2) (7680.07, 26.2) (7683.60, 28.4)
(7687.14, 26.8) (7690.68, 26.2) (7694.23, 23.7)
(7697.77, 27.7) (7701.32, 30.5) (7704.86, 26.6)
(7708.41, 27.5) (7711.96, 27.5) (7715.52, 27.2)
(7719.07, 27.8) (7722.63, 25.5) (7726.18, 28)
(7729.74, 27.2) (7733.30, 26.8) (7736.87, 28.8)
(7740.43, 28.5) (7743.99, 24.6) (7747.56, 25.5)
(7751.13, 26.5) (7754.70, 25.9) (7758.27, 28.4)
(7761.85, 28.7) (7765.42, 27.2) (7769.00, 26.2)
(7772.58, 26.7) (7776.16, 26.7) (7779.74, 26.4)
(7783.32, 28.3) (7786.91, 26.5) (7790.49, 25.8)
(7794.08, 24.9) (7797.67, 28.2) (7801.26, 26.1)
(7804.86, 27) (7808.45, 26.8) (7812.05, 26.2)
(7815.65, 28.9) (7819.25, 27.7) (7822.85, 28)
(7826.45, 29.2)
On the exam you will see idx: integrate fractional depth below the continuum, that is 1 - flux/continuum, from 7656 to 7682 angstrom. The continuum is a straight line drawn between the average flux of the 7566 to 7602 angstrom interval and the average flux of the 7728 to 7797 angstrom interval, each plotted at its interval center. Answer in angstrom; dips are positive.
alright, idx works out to 1.2 angstrom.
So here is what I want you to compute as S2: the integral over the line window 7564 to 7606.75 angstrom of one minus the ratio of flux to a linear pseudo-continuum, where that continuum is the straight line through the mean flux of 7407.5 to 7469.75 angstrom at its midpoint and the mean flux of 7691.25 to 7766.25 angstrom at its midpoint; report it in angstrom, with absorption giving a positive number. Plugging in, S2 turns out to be -1.5 angstrom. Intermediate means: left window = 28.7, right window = 27.1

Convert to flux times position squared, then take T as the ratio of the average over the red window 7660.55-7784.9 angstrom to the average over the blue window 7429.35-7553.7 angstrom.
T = 0.99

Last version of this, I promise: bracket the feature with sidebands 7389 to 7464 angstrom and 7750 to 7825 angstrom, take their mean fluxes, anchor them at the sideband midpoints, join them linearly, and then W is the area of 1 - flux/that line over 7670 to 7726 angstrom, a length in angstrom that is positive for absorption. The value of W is 0.75 angstrom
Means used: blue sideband 28.7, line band 27.1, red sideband 27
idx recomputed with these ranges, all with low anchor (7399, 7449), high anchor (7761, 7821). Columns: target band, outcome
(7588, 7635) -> -1.3 angstrom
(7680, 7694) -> 0.4 angstrom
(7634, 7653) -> -0.2 angstrom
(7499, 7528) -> -0.7 angstrom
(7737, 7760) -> 0.3 angstrom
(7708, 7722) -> 0.0 angstrom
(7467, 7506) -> -1.1 angstrom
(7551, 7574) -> -0.6 angstrom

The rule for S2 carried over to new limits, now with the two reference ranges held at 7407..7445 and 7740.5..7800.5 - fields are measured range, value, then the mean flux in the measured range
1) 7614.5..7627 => -0.3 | 28.1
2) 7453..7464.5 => -0.3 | 29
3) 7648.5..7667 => 0.3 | 26.8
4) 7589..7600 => -0.6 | 29.2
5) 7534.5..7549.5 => -0.9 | 29.6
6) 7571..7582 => -0.6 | 29.2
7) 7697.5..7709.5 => -0.5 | 28.2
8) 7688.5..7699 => 0.5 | 25.8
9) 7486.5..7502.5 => -0.8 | 29.5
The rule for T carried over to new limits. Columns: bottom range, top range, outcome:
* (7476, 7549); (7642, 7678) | 0.97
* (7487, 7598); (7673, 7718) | 0.98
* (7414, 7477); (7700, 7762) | 1.02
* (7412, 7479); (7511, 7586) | 1.03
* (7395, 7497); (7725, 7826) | 1.02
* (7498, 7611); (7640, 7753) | 0.97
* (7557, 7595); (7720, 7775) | 0.98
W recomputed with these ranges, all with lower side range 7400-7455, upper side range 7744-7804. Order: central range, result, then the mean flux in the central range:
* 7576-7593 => -0.7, 28.9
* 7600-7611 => -0.6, 29.2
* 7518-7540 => -0.9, 29.2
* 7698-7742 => -1.1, 27.7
